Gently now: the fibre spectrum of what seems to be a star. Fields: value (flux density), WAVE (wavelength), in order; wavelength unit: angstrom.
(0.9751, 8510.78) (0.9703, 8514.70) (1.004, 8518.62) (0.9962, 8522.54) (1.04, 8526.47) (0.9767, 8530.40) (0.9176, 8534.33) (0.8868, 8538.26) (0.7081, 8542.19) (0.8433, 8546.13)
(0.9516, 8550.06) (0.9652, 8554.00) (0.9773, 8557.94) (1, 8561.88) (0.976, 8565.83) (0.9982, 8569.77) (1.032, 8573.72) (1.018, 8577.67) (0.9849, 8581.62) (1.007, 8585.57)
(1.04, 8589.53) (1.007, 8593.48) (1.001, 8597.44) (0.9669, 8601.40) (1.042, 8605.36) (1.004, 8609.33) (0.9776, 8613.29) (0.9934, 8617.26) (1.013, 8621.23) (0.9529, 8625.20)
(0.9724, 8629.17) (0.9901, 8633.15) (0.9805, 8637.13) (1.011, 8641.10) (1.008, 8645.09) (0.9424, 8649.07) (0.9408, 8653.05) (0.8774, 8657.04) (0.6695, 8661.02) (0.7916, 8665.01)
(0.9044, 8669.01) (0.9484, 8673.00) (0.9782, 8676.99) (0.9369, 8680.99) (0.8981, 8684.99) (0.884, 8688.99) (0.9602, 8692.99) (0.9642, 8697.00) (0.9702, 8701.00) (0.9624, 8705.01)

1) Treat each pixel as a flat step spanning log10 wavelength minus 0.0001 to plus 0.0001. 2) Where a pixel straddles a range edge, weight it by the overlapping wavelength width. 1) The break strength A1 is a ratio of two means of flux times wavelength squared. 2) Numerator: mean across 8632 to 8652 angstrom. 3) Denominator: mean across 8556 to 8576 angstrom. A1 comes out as 1.00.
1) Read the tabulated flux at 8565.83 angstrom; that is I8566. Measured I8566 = 0.976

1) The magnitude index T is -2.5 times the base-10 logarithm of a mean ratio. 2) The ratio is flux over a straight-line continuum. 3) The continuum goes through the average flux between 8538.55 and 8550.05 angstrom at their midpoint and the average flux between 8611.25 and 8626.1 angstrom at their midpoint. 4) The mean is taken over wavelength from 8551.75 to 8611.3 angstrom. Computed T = -0.11 mag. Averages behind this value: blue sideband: 0.822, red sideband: 0.987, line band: 1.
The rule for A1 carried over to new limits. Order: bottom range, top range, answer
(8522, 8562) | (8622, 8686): 1.03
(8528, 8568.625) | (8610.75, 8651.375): 1.09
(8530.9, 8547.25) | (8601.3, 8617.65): 1.20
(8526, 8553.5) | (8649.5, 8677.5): 1.00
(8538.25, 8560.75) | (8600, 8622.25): 1.14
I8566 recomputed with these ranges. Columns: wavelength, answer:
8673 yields 0.9484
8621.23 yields 1.013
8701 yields 0.9702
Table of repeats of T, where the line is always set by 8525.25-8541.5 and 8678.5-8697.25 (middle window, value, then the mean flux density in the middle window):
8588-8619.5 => -0.083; 1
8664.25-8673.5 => 0.054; 0.882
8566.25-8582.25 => -0.086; 1.01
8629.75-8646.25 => -0.075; 0.994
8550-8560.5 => -0.043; 0.969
